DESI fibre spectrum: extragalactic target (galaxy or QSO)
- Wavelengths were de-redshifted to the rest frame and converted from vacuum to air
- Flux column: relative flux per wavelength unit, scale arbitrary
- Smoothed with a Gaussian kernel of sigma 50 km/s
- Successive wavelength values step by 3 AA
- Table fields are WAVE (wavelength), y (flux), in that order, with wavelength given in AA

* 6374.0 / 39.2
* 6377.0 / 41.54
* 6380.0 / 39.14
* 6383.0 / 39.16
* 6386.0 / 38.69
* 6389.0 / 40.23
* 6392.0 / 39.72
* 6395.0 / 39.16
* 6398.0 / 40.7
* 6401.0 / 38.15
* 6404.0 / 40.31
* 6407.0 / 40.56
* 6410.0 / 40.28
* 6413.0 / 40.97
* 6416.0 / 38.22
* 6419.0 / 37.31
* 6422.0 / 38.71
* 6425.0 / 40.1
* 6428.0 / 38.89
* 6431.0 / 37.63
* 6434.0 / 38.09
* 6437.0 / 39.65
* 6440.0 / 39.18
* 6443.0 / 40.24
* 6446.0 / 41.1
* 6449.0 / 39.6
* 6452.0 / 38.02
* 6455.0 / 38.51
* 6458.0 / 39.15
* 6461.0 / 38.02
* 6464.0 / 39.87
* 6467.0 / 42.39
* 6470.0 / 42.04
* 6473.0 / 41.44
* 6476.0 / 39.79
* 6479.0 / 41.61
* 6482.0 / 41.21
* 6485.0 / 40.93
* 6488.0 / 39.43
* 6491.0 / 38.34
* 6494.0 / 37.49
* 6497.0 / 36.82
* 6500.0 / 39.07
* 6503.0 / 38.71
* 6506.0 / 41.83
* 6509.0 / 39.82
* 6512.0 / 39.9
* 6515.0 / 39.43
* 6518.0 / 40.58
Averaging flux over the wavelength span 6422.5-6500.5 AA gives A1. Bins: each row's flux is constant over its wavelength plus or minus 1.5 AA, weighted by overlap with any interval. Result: 39.6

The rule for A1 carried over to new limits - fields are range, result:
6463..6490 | 40.9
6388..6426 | 39.6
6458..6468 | 39.8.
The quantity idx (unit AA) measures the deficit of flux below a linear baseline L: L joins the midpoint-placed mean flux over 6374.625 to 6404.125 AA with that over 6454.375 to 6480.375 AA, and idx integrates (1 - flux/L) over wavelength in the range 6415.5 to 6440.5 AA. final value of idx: 0.9 AA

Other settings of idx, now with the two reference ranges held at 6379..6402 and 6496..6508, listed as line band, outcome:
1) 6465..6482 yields -0.91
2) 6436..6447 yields -0.19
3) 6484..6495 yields 0.06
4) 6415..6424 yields 0.27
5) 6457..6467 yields -0.06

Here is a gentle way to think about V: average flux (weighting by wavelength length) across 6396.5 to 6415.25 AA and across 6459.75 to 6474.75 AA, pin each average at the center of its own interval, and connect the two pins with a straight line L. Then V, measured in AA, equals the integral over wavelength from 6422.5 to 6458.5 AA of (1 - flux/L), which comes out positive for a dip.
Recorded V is 1.2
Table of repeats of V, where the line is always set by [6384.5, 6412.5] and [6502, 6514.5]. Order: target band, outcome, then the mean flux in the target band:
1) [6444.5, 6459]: 0.2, 39.3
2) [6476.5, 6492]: -0.1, 40.3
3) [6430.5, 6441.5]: 0.3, 38.7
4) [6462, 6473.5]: -0.4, 41.3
